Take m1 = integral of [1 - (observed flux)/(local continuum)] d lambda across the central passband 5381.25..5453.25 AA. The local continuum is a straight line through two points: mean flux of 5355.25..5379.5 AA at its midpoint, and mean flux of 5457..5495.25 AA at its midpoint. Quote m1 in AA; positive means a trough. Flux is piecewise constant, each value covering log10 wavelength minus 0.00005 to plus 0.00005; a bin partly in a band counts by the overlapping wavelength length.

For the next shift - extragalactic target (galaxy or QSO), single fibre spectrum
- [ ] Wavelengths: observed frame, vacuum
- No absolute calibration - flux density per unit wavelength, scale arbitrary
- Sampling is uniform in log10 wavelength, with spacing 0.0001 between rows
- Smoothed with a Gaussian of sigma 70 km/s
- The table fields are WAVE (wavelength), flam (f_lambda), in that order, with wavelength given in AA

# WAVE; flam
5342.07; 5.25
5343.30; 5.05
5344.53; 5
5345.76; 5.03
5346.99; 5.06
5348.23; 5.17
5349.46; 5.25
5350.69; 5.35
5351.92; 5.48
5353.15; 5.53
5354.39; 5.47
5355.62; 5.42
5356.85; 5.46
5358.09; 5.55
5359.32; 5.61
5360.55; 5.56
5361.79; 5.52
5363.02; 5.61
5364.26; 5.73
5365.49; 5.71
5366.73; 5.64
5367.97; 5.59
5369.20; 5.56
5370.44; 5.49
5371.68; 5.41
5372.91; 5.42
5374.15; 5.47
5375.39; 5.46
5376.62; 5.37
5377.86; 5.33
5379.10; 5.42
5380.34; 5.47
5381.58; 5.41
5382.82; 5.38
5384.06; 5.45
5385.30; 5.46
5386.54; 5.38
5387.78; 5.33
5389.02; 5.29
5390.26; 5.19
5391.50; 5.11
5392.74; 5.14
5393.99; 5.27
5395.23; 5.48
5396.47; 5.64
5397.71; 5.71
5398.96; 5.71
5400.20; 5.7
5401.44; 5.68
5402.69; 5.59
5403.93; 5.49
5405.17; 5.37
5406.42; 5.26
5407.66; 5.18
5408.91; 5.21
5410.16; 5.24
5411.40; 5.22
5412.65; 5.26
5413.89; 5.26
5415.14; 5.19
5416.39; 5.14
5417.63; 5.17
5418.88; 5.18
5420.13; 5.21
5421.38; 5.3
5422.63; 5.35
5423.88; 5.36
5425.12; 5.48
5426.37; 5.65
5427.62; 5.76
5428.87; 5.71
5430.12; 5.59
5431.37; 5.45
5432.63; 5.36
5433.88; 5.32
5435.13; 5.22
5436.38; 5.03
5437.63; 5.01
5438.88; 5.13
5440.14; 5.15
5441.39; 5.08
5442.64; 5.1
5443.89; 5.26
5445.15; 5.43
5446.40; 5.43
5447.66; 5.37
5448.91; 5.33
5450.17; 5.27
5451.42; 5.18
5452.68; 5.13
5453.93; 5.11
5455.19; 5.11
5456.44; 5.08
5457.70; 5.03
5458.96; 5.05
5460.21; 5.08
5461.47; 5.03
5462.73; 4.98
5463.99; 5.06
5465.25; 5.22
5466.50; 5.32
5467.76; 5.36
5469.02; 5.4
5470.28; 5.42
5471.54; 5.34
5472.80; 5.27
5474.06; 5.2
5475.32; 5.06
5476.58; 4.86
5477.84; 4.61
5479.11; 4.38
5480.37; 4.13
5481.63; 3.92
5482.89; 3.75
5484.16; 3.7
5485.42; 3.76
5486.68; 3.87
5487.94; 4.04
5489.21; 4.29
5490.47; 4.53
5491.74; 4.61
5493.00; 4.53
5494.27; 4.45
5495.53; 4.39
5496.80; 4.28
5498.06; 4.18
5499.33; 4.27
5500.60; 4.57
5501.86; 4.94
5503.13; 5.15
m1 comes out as -2.8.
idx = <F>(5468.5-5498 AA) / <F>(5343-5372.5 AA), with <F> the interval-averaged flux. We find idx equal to 0.83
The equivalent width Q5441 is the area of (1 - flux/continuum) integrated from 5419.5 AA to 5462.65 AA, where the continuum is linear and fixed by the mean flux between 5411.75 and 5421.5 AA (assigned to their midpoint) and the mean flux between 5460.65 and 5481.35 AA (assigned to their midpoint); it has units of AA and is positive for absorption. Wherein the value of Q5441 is -1.2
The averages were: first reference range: 5.21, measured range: 5.26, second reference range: 5.02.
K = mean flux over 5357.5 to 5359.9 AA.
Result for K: 5.59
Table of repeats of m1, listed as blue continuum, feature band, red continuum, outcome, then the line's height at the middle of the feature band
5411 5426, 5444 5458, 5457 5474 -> 0.0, 5.22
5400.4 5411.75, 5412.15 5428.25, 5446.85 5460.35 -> -0.1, 5.31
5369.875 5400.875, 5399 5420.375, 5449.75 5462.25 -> -0.1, 5.31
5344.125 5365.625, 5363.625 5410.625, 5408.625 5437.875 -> -0.6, 5.37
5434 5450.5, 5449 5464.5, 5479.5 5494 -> -0.8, 4.86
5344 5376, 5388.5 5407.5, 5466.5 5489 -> -1.0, 5.17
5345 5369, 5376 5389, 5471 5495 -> -0.4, 5.25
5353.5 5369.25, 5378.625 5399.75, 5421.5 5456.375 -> 0.3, 5.48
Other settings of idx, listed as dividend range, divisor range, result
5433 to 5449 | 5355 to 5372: 0.94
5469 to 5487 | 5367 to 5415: 0.84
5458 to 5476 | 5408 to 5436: 0.97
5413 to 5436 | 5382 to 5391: 1.00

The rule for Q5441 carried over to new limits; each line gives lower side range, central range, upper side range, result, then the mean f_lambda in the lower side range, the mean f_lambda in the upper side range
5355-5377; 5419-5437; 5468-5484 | -1.1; 5.54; 4.76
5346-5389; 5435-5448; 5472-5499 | -1.1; 5.45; 4.38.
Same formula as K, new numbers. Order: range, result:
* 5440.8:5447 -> 5.26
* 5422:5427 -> 5.47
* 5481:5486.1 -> 3.78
